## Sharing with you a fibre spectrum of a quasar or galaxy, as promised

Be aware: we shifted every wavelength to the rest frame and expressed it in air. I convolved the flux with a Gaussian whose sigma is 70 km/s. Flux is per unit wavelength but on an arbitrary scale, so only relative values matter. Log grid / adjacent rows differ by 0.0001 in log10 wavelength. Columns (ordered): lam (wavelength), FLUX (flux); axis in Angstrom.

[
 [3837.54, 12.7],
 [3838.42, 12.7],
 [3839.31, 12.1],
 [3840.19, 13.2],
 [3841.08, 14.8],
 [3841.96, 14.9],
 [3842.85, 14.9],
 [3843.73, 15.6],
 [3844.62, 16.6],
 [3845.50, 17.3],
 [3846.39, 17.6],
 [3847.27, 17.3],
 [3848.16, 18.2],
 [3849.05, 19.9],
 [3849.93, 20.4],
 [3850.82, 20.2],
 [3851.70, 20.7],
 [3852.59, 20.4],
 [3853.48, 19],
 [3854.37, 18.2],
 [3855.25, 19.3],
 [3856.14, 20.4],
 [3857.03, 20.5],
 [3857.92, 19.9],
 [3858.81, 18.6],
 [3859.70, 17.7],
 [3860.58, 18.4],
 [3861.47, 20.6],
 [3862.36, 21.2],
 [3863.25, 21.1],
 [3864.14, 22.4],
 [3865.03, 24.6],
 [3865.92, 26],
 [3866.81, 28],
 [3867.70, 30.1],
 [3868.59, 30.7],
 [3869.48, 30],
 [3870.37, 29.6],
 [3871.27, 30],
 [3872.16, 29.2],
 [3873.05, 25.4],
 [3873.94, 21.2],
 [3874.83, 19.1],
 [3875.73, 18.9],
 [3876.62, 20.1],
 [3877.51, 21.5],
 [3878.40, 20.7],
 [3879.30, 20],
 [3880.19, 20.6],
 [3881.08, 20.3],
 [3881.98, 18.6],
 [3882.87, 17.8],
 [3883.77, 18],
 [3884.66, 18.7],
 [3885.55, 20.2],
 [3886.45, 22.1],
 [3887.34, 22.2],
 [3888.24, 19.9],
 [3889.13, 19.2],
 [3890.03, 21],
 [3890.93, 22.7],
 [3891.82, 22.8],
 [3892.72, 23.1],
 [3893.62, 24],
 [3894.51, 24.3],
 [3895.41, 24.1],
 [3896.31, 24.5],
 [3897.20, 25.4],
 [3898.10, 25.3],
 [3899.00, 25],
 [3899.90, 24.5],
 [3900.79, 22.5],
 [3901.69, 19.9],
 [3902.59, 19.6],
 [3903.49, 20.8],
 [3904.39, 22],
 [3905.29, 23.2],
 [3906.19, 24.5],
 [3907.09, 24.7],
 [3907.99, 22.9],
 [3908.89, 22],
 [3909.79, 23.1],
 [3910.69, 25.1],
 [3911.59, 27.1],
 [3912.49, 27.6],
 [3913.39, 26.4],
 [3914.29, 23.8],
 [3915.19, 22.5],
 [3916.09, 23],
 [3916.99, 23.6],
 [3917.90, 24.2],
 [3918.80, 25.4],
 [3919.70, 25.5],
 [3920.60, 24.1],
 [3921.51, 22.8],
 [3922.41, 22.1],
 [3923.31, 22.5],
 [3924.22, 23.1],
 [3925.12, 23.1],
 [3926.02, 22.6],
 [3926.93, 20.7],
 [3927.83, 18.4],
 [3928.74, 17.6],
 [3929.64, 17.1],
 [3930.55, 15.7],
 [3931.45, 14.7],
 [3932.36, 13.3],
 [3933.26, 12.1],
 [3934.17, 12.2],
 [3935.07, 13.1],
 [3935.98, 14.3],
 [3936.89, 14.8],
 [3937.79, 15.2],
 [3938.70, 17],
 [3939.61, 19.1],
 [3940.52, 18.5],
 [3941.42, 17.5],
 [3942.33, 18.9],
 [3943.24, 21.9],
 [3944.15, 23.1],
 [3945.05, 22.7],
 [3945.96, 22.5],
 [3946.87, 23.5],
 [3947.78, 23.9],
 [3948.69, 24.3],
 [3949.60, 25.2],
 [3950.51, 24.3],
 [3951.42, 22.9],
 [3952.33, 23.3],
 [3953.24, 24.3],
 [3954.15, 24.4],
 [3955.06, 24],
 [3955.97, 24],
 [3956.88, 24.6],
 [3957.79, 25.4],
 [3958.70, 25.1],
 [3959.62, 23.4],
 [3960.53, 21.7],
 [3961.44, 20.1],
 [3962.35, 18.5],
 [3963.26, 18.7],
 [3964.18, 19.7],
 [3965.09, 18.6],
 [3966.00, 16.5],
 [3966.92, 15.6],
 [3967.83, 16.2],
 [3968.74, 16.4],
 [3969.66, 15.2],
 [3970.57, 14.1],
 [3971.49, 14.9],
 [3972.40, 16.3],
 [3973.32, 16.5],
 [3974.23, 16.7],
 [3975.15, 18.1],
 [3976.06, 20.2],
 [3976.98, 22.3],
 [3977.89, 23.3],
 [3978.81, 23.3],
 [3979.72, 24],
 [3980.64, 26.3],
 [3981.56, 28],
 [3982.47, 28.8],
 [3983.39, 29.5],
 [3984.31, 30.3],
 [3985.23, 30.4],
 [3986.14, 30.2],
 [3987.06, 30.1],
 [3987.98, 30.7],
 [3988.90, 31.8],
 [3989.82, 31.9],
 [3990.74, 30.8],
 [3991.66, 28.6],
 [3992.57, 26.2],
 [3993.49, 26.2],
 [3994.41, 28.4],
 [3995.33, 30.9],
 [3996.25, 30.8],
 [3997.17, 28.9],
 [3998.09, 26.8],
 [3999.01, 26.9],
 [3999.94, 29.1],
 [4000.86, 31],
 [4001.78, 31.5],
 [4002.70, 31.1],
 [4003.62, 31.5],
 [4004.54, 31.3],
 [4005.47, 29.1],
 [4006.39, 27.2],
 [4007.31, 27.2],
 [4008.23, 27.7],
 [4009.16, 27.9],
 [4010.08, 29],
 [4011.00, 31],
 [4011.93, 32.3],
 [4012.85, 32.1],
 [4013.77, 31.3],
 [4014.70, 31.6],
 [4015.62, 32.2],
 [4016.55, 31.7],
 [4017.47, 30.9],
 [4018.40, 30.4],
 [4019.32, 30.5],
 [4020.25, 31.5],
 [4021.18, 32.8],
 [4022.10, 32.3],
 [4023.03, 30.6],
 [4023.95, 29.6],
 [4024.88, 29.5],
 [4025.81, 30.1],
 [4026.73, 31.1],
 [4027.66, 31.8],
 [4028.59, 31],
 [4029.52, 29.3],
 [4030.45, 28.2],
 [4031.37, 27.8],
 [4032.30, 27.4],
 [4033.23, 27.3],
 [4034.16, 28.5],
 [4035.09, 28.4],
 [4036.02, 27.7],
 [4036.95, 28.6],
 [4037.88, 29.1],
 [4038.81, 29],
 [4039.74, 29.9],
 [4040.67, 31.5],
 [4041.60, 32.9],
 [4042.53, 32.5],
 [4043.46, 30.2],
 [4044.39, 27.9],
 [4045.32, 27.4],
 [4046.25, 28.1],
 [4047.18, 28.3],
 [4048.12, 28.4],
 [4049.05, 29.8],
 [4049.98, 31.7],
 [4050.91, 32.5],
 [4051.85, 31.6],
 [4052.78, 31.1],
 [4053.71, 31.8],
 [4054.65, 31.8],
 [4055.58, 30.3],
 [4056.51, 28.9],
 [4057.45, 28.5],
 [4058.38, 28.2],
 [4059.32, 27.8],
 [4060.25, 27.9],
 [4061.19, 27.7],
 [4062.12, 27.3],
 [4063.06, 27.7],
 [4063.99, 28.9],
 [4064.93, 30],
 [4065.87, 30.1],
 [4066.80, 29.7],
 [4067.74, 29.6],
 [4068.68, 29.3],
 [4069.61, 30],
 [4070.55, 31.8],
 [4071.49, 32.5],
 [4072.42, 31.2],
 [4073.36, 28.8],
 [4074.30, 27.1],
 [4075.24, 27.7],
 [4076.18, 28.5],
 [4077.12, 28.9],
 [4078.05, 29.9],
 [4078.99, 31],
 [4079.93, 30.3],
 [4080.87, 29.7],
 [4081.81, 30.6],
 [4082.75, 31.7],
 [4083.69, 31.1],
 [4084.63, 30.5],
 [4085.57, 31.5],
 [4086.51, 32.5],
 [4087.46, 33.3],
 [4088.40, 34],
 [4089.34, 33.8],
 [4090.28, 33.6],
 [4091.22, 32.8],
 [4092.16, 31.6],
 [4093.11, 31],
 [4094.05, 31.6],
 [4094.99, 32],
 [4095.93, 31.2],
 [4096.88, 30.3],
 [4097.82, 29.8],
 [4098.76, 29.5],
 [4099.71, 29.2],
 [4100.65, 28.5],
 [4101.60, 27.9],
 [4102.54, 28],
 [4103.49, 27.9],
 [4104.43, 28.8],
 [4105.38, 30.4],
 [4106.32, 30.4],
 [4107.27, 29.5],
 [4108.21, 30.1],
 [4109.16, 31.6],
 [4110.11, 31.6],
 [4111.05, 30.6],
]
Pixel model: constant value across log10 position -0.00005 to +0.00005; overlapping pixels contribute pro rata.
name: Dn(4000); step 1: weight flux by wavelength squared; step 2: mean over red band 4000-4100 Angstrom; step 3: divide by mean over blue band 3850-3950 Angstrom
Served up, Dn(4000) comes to 1.50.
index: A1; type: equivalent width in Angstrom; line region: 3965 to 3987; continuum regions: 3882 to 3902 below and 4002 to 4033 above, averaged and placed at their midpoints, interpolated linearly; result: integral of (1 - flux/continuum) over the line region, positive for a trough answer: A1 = 4.9 Angstrom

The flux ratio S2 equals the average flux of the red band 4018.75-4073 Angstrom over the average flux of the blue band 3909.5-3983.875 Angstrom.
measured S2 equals 1.42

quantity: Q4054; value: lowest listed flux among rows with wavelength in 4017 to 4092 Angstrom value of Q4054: 27.1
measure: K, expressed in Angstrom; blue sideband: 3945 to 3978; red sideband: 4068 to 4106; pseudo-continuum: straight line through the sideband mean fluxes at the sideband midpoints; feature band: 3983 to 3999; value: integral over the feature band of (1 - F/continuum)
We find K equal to -4.5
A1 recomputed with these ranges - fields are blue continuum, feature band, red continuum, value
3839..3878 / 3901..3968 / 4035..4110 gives 8.0 Angstrom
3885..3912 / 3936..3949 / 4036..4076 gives 2.5 Angstrom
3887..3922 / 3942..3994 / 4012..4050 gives 7.1 Angstrom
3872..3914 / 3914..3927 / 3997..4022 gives 0.5 Angstrom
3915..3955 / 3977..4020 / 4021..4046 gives -4.7 Angstrom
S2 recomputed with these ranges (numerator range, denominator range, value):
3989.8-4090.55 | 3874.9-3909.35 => 1.38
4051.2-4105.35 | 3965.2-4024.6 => 1.12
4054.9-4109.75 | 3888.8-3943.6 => 1.41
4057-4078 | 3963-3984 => 1.45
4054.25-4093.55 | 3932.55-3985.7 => 1.46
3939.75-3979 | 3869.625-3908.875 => 0.92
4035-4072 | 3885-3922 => 1.27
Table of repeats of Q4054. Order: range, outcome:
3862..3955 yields 12.1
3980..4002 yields 26.2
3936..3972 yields 14.1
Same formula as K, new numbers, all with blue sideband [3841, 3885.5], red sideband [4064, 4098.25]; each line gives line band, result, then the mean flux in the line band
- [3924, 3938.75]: 4.5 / 16.7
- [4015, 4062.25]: -1.7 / 29.9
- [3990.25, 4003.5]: -1.1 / 29.2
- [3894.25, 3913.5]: -0.8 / 23.8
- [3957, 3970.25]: 3.1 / 19.4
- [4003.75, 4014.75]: -0.9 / 29.8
